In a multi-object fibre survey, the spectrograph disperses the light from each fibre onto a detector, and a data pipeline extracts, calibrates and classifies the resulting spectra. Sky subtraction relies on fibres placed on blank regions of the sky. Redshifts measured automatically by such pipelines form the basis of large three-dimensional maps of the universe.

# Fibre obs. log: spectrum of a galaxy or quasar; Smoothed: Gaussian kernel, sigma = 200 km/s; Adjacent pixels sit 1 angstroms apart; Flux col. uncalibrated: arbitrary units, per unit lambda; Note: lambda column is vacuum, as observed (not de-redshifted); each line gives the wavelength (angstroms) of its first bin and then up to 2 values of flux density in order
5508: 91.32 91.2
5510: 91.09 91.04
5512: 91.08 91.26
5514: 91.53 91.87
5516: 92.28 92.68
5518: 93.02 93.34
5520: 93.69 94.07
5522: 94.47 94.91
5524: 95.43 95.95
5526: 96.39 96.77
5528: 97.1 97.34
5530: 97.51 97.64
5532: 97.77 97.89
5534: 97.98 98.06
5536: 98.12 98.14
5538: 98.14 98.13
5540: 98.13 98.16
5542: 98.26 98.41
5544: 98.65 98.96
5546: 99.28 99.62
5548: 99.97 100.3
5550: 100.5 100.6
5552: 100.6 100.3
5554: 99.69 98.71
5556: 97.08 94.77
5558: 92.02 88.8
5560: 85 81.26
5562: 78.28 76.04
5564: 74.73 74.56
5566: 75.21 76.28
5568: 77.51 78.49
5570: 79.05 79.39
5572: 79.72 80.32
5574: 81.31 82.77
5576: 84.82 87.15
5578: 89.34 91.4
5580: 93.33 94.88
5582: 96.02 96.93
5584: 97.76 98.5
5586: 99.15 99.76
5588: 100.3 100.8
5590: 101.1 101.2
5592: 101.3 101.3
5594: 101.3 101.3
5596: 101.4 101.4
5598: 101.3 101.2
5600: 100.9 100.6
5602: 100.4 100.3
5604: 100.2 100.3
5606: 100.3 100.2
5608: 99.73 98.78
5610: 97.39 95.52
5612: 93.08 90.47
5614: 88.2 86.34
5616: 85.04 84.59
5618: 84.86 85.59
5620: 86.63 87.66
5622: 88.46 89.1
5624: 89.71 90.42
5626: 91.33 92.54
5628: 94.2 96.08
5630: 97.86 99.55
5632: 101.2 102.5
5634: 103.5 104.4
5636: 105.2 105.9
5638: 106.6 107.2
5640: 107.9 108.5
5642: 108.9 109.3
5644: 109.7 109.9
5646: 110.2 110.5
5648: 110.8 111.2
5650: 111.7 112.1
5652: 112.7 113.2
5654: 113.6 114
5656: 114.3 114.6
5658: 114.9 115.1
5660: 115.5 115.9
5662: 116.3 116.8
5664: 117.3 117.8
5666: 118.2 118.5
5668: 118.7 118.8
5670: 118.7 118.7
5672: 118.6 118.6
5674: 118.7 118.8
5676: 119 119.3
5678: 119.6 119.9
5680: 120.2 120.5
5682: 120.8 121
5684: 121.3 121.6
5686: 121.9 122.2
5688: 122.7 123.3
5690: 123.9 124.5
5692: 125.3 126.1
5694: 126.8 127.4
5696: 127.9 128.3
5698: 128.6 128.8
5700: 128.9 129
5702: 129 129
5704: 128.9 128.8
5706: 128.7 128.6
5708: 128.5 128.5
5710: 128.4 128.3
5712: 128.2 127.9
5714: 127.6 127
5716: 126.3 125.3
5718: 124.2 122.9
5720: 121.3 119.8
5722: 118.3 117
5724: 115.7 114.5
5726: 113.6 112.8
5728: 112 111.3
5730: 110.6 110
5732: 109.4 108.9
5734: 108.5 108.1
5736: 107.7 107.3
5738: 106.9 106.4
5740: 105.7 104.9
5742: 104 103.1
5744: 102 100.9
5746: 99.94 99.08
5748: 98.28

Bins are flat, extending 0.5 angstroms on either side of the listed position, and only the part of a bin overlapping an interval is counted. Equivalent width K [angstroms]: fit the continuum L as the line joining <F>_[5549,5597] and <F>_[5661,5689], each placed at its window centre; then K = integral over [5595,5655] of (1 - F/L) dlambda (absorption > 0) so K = 3.1 angstroms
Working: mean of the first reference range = 91.1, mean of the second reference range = 119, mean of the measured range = 100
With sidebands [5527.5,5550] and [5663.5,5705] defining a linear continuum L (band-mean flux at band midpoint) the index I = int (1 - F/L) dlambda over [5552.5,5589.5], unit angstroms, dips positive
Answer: 5.6 angstroms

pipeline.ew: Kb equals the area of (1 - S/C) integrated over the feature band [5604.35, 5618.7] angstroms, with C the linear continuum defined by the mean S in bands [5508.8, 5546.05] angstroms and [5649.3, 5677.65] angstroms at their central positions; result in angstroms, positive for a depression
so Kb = 2.0 angstroms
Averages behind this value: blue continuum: 95.7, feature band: 93.2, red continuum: 116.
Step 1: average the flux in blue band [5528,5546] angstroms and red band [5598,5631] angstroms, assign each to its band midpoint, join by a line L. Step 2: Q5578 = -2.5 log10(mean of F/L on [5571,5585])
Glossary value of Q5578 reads 0.08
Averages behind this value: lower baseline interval 98.1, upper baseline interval 93.9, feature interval 88.9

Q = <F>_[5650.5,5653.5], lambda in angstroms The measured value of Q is 113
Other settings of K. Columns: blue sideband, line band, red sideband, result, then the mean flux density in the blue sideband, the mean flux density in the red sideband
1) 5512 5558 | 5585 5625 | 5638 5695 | 4.2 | 96.8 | 117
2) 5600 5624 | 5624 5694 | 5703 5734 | -4.9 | 93.3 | 121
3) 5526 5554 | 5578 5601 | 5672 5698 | 1.7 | 98.6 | 122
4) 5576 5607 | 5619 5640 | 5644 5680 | 2.1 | 98.5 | 116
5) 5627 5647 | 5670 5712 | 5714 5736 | -4.8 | 105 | 116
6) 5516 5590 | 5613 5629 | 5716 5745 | 1.8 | 92.8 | 112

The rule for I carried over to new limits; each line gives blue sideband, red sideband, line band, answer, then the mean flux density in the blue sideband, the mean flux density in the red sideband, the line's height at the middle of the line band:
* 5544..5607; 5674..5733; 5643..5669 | -0.6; 93.3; 123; 112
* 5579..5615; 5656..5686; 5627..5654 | 0.9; 98.5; 118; 110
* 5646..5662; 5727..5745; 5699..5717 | -3.1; 113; 107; 109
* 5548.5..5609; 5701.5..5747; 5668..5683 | -1.5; 93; 117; 109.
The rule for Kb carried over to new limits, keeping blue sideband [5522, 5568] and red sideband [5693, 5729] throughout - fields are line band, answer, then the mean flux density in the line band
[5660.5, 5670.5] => -0.1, 118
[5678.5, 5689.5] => -0.2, 121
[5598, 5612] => 0.7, 99.5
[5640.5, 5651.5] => 0.2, 110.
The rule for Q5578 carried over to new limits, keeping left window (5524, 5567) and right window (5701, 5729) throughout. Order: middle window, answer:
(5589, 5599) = 0.015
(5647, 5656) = 0.002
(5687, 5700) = -0.055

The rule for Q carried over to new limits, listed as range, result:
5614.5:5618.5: 85.2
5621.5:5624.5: 89.1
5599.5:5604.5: 100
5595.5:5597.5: 101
